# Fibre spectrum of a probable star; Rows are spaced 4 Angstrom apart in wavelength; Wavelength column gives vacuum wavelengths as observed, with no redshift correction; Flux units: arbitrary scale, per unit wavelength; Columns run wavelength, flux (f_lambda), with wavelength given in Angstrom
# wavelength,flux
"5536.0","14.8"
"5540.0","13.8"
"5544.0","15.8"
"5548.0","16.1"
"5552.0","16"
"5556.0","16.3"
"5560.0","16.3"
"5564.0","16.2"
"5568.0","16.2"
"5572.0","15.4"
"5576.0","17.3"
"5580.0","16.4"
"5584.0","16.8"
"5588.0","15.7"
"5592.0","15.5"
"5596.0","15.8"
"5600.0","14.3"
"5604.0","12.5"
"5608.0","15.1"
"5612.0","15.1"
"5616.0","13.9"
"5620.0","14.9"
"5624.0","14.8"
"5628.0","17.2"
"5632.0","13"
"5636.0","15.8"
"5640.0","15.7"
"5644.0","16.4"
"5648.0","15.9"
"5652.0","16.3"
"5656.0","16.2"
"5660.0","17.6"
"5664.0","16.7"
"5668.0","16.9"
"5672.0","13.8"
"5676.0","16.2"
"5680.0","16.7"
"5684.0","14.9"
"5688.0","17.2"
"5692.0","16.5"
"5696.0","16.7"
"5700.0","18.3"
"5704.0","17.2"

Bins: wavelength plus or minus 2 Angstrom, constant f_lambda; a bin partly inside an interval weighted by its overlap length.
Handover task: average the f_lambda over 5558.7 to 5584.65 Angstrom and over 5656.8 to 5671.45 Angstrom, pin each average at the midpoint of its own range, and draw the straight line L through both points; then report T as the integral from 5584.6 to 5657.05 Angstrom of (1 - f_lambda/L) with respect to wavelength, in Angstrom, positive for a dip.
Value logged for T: 5.6 Angstrom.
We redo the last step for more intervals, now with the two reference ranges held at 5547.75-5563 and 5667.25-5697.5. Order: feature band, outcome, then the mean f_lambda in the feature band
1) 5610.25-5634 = 1.9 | 14.8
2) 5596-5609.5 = 1.6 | 14.2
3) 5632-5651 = 0.5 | 15.7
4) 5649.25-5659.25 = -0.2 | 16.4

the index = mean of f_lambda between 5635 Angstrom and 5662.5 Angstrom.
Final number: 16.3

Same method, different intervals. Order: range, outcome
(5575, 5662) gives 15.5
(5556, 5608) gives 15.7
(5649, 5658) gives 16.2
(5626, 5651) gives 15.7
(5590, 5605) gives 14.7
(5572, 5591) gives 16.4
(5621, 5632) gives 15.4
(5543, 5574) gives 16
